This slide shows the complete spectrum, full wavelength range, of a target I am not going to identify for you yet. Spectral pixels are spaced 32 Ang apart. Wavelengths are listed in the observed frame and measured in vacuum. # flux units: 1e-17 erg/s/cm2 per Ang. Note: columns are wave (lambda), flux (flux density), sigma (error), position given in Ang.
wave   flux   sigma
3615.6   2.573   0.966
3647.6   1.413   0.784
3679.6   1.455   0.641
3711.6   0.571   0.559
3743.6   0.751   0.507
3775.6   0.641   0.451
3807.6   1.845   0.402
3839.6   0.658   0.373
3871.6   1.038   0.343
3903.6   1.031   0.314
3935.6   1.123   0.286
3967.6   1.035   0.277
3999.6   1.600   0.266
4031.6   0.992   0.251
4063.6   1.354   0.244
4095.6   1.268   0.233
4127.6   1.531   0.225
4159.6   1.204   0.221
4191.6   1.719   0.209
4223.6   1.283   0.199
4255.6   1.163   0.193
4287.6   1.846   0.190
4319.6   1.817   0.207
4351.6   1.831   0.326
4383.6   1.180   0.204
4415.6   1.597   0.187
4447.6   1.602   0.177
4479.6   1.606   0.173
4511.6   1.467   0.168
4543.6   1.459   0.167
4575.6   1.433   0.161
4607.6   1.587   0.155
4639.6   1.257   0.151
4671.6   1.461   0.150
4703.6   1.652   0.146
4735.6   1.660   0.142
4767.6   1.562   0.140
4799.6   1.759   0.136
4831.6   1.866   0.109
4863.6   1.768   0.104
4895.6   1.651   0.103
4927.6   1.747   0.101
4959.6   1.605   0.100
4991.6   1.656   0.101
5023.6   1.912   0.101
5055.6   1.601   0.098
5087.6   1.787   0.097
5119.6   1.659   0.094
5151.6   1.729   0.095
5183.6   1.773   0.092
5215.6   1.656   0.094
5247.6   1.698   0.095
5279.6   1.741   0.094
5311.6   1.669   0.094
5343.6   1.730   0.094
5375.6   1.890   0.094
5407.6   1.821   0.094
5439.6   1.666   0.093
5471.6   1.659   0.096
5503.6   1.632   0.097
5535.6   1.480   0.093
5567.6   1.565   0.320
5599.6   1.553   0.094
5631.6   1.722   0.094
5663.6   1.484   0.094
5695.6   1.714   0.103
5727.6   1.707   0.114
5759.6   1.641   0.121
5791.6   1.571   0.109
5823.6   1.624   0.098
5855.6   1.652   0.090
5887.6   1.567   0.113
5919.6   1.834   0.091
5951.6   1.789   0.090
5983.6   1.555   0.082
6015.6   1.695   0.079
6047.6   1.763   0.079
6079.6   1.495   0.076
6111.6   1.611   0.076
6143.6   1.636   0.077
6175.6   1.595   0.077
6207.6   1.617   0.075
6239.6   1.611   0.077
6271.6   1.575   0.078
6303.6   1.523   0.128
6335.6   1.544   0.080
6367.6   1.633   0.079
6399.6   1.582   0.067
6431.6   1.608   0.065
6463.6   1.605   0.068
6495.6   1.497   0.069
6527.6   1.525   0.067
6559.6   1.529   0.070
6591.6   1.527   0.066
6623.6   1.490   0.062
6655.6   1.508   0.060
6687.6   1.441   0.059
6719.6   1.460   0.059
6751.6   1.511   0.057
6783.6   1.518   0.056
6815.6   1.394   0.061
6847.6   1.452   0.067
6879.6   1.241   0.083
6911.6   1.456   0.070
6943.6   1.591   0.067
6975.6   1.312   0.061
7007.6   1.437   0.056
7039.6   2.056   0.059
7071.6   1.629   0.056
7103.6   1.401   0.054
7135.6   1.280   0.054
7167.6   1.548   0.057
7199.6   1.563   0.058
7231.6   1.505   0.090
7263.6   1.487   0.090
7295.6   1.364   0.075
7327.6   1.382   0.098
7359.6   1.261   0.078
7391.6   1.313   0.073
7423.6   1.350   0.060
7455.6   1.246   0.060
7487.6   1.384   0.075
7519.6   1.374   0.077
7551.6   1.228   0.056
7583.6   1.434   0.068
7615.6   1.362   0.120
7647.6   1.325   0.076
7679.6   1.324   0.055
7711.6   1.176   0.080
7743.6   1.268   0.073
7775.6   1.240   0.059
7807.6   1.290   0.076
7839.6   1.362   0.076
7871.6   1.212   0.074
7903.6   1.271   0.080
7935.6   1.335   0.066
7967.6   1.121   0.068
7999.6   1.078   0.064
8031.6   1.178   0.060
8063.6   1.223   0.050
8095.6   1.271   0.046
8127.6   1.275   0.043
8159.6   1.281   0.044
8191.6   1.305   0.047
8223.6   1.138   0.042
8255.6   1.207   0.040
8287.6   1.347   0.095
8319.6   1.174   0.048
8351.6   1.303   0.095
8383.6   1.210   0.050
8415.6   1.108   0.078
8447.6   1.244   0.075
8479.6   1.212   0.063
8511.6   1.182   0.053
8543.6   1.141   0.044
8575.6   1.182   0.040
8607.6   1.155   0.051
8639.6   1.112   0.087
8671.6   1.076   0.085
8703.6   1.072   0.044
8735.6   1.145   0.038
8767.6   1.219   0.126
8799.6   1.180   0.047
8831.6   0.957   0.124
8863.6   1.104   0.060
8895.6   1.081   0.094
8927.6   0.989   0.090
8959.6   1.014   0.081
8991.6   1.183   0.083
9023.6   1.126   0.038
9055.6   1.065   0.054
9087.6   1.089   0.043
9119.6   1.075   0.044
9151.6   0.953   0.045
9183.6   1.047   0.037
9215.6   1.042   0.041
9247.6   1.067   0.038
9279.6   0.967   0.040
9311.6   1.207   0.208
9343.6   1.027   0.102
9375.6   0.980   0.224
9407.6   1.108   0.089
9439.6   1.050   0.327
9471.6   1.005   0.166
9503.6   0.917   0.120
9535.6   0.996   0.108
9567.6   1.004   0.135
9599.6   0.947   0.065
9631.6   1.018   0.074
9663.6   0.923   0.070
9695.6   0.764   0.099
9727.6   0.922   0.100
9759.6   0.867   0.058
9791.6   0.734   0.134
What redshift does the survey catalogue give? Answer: 0.072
